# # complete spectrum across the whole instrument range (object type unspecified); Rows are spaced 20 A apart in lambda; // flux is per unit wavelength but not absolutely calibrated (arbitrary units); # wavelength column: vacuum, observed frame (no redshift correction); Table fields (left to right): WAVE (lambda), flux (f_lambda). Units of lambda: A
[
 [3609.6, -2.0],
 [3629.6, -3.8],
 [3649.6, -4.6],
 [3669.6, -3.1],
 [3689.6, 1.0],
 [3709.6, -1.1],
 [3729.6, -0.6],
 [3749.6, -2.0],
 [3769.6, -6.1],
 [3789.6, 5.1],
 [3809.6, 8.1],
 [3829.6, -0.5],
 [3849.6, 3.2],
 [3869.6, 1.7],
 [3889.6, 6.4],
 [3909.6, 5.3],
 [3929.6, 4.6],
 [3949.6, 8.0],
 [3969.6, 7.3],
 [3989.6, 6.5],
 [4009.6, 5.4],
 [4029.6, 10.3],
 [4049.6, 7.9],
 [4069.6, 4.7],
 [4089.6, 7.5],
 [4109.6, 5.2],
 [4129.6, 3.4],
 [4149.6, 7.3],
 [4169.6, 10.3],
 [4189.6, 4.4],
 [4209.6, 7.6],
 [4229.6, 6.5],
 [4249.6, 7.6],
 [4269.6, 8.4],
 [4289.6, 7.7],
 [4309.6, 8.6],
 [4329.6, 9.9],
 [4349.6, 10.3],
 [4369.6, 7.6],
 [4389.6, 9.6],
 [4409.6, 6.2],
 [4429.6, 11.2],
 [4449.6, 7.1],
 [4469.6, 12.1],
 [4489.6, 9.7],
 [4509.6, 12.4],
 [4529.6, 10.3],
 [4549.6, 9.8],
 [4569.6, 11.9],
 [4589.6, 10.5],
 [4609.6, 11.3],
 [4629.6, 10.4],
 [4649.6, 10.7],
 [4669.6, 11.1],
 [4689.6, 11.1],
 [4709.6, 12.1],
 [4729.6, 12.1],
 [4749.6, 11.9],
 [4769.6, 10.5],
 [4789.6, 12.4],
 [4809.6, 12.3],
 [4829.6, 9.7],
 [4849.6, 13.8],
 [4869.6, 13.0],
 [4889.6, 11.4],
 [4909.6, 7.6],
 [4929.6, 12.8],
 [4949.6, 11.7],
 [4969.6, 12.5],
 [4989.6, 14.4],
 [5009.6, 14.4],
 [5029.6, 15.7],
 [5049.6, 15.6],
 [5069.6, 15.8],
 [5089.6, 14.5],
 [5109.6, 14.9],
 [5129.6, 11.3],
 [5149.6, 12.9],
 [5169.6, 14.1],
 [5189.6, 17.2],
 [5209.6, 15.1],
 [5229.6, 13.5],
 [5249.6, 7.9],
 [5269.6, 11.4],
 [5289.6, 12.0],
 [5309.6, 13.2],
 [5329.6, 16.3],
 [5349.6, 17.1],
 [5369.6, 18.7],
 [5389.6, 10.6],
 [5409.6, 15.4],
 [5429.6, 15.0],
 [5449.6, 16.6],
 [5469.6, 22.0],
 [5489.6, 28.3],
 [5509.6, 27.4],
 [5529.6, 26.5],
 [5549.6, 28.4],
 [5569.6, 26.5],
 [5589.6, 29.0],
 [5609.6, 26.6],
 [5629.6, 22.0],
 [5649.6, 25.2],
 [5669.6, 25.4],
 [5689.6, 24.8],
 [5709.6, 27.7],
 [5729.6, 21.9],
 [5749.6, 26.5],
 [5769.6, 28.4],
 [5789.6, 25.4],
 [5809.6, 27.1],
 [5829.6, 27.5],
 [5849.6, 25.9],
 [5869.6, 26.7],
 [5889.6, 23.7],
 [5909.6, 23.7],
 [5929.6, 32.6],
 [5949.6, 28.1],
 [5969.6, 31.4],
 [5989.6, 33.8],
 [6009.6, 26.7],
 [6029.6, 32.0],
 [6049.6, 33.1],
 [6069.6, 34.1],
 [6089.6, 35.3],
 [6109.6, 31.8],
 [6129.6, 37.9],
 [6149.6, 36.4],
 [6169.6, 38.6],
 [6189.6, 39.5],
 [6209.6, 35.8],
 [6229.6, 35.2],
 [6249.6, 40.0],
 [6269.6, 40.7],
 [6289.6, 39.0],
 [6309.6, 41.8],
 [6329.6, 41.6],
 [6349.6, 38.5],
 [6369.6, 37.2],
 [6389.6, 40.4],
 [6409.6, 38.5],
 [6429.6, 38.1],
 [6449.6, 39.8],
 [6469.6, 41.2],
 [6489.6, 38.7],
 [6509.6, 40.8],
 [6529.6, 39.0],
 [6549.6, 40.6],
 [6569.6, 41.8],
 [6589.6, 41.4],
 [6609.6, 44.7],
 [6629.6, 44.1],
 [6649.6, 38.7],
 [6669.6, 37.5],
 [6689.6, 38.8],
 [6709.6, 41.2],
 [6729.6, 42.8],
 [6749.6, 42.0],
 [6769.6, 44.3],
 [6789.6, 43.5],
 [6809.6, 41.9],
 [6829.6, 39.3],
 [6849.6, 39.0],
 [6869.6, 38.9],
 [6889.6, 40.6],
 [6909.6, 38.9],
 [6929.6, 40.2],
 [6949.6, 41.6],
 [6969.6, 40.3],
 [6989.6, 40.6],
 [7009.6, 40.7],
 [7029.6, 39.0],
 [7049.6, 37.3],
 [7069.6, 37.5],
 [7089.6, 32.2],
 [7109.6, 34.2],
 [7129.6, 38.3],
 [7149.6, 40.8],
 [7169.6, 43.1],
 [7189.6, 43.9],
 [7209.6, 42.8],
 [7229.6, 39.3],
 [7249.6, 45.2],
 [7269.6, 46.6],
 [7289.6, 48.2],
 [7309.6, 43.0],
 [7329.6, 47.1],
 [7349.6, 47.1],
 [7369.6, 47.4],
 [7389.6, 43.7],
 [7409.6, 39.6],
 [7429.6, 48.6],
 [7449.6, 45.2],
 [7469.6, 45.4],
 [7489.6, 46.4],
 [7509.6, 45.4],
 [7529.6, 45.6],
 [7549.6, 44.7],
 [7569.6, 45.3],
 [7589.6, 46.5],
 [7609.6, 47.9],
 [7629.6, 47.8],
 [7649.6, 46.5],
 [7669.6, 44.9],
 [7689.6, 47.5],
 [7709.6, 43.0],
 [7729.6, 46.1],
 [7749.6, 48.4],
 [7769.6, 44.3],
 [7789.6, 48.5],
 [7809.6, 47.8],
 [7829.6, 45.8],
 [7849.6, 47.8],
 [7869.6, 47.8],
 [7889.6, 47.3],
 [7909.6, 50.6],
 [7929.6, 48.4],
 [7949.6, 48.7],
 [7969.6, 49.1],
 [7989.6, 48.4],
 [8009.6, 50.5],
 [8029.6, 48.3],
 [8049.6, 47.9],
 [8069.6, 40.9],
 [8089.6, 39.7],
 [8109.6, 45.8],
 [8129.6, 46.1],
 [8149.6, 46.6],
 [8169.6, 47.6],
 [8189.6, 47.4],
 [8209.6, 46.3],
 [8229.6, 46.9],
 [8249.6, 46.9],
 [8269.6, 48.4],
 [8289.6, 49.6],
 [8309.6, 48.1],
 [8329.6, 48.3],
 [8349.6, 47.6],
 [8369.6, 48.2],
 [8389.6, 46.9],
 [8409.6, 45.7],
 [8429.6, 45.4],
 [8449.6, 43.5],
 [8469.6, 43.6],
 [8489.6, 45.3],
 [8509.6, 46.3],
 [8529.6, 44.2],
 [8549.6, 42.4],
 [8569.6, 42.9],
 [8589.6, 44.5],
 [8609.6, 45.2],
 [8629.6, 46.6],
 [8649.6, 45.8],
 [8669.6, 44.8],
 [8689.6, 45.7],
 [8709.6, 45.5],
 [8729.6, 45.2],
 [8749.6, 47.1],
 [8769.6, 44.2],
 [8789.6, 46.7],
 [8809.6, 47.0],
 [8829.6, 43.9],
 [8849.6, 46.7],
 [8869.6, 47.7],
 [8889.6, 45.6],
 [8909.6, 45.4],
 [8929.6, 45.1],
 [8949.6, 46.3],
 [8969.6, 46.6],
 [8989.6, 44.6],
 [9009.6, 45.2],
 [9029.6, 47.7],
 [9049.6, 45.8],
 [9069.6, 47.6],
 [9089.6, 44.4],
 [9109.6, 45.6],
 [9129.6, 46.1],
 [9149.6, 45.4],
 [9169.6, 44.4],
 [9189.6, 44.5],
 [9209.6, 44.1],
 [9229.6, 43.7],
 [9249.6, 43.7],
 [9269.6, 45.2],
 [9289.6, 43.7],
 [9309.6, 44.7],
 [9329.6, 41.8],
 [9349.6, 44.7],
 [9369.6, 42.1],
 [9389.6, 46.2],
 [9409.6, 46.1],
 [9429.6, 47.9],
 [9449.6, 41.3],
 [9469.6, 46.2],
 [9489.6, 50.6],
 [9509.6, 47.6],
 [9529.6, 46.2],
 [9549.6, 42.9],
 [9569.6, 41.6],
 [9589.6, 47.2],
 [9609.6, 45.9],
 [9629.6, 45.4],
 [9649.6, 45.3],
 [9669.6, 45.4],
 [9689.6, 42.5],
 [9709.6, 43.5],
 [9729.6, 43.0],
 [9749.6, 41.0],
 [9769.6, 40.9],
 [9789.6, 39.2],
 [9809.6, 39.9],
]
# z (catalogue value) 0.371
